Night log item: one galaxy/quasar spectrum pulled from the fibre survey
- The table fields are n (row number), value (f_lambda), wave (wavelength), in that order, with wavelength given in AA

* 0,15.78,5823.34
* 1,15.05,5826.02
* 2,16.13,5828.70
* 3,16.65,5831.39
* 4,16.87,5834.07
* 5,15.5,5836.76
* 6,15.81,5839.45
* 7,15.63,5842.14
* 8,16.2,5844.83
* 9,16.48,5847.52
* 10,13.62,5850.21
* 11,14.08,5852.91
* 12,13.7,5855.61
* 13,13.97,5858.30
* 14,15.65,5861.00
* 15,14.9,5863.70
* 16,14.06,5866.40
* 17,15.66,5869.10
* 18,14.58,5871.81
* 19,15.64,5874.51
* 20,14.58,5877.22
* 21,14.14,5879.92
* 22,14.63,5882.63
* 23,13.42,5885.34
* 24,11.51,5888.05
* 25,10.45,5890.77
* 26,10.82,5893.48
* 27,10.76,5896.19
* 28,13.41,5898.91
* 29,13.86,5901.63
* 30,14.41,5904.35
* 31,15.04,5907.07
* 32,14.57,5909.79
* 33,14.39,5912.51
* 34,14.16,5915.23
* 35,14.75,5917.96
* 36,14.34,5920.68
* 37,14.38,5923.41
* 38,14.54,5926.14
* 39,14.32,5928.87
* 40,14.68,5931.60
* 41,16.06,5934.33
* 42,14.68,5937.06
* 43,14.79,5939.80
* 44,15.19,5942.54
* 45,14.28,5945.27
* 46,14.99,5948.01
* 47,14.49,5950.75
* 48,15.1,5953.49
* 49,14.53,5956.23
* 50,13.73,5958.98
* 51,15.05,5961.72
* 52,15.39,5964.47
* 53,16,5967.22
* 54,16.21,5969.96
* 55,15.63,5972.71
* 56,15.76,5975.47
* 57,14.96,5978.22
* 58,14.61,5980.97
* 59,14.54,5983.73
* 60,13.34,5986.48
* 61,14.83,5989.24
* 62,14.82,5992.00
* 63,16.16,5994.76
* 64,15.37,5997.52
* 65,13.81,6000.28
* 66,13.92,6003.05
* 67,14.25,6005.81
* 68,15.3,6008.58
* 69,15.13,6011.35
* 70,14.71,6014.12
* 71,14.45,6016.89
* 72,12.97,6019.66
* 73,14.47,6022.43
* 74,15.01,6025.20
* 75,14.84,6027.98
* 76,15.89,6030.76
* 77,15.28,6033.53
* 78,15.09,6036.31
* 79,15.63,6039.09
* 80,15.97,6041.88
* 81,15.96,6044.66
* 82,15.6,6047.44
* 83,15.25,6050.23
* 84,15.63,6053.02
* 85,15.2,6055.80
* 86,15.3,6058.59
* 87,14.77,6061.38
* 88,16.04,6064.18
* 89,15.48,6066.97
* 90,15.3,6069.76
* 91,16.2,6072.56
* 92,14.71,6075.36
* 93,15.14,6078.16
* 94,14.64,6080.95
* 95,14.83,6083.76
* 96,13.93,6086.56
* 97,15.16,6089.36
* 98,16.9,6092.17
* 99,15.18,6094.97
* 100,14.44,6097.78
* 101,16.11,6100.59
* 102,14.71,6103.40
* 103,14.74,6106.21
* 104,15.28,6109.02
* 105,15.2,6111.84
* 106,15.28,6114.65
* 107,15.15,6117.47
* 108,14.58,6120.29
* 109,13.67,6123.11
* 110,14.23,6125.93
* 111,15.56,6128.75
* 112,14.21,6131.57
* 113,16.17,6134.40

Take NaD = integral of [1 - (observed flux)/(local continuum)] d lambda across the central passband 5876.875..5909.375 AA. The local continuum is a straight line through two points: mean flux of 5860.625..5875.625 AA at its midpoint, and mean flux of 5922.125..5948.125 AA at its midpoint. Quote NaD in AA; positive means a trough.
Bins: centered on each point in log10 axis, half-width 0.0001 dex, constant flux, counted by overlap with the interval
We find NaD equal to 4.0 AA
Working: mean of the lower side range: 15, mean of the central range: 13.1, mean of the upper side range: 14.8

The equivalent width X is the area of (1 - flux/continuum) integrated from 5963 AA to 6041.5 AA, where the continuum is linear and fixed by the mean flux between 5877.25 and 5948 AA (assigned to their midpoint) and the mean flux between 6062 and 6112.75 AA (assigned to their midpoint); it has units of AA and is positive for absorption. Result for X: -2.0 AA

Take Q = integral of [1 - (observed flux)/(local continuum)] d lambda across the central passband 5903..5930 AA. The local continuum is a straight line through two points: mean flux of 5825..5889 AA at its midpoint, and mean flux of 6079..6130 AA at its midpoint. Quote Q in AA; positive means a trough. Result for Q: 0.8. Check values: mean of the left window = 15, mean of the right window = 15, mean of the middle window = 14.5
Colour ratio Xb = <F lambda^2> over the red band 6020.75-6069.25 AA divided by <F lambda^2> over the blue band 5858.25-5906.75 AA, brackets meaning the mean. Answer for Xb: 1.2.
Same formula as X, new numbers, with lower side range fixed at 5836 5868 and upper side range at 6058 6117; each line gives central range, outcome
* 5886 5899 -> 3.21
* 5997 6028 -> 1.32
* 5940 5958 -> 0.38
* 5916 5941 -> 0.55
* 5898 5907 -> 0.56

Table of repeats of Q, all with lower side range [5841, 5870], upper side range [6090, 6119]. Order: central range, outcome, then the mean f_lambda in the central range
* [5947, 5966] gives 0.37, 14.8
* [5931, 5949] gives 0.07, 15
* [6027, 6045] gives -0.40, 15.5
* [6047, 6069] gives -0.26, 15.4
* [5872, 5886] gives 0.36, 14.5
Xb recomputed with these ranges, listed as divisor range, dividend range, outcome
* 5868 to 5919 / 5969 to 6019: 1.12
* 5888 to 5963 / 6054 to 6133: 1.13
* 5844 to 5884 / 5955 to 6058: 1.07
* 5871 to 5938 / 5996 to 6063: 1.12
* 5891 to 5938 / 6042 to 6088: 1.15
